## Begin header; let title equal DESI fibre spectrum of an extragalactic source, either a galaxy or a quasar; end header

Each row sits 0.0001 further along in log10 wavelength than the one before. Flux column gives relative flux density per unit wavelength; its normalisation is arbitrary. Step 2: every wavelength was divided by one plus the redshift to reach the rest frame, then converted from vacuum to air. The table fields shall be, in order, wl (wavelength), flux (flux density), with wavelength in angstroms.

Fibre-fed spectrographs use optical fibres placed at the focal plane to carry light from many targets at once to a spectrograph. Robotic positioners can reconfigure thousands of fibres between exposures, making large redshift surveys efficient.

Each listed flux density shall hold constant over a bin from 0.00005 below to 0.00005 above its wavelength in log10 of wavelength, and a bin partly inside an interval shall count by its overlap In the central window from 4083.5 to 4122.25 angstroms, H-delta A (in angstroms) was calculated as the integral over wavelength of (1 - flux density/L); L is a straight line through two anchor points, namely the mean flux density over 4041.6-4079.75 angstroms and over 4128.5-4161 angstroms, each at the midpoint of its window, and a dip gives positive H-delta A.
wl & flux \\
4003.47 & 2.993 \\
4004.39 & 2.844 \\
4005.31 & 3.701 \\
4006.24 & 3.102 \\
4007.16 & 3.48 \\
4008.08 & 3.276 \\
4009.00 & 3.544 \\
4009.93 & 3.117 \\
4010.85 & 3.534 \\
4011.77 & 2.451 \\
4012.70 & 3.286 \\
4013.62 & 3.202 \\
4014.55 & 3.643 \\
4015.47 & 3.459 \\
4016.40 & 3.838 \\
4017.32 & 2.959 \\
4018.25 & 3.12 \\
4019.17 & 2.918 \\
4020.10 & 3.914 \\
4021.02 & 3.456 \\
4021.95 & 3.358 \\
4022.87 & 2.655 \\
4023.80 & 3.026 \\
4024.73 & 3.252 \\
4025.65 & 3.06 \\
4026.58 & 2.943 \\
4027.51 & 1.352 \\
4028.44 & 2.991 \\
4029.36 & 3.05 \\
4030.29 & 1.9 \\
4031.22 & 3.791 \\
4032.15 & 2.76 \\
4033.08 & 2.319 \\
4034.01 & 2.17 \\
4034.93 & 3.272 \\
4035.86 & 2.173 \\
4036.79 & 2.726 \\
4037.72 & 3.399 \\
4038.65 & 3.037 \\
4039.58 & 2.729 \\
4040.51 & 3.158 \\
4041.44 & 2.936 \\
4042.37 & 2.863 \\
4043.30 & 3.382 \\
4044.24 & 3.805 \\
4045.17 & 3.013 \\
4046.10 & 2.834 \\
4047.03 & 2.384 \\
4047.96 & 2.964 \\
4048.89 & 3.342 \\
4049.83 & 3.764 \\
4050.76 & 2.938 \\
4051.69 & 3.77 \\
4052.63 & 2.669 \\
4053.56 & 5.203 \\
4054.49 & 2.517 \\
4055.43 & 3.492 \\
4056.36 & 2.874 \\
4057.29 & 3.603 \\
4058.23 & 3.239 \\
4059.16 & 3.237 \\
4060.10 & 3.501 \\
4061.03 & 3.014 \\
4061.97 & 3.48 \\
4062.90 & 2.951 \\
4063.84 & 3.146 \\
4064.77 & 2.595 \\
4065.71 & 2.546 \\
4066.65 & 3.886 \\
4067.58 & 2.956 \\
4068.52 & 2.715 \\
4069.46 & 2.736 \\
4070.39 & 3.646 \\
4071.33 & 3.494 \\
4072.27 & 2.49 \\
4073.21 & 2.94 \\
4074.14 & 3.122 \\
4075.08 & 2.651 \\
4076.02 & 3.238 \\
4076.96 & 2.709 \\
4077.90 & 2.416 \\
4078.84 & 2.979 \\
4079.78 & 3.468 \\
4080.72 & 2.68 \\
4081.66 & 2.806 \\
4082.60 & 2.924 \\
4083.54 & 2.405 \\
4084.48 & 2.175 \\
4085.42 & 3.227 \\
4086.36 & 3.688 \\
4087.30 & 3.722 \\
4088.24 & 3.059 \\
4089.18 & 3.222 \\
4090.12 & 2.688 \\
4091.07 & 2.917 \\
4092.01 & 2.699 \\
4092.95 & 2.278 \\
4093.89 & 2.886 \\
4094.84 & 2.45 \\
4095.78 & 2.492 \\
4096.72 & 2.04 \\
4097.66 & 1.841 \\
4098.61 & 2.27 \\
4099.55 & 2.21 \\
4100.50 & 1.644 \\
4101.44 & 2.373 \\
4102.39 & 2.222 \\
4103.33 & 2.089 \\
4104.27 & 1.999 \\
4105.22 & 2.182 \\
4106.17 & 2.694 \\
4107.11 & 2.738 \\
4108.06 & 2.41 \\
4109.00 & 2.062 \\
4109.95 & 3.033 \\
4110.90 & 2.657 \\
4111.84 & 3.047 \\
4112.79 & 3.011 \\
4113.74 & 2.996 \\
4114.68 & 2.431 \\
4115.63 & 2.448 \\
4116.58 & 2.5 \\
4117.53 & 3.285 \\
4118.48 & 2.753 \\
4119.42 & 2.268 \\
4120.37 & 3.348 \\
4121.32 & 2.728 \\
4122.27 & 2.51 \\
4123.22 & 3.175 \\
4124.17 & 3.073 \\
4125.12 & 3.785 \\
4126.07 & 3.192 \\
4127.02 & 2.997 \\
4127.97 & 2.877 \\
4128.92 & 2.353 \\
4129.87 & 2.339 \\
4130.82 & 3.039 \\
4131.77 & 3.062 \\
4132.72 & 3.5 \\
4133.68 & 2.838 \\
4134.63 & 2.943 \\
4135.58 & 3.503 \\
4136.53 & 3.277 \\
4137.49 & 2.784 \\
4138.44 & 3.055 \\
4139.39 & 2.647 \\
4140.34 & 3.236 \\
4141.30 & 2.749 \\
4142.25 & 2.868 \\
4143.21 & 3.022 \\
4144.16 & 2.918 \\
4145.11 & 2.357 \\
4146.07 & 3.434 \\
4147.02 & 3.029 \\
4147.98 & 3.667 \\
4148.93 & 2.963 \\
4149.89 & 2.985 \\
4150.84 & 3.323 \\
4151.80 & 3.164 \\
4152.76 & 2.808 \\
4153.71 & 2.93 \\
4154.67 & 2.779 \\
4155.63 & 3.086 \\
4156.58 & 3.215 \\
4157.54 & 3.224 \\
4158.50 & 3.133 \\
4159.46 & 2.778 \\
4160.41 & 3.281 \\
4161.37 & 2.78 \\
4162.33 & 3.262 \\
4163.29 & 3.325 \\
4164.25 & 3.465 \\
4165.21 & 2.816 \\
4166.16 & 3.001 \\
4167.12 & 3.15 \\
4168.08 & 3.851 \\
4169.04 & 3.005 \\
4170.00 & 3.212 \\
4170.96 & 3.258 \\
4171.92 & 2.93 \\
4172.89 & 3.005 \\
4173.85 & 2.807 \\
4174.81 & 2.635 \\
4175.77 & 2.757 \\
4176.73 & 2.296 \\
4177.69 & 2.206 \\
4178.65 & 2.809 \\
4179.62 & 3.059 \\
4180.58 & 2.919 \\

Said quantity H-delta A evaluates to 5.73 angstroms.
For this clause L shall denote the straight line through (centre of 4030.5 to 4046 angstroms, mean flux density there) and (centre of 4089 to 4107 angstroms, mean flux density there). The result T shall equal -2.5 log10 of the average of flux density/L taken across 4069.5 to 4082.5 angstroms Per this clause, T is -0.148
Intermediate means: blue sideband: 2.95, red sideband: 2.37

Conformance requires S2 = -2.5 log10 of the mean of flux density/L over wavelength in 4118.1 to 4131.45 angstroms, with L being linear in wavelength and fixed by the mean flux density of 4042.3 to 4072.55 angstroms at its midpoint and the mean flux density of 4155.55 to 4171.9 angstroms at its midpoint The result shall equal 0.101 mag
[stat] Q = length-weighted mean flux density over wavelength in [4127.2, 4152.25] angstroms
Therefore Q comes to 3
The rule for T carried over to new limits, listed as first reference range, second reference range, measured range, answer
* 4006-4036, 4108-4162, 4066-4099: 0.05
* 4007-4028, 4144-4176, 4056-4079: 0.03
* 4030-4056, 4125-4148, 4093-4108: 0.30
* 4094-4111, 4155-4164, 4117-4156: -0.08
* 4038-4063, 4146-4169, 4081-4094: 0.10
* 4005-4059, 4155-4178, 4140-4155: 0.01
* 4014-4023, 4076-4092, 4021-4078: 0.05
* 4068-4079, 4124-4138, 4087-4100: 0.14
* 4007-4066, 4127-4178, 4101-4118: 0.18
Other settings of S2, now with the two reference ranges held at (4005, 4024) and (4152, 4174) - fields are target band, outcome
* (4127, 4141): 0.06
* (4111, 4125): 0.11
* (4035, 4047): 0.09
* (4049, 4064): -0.04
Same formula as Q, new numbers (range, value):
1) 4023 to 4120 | 2.85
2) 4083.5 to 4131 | 2.68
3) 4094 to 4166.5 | 2.83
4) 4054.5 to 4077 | 3.09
